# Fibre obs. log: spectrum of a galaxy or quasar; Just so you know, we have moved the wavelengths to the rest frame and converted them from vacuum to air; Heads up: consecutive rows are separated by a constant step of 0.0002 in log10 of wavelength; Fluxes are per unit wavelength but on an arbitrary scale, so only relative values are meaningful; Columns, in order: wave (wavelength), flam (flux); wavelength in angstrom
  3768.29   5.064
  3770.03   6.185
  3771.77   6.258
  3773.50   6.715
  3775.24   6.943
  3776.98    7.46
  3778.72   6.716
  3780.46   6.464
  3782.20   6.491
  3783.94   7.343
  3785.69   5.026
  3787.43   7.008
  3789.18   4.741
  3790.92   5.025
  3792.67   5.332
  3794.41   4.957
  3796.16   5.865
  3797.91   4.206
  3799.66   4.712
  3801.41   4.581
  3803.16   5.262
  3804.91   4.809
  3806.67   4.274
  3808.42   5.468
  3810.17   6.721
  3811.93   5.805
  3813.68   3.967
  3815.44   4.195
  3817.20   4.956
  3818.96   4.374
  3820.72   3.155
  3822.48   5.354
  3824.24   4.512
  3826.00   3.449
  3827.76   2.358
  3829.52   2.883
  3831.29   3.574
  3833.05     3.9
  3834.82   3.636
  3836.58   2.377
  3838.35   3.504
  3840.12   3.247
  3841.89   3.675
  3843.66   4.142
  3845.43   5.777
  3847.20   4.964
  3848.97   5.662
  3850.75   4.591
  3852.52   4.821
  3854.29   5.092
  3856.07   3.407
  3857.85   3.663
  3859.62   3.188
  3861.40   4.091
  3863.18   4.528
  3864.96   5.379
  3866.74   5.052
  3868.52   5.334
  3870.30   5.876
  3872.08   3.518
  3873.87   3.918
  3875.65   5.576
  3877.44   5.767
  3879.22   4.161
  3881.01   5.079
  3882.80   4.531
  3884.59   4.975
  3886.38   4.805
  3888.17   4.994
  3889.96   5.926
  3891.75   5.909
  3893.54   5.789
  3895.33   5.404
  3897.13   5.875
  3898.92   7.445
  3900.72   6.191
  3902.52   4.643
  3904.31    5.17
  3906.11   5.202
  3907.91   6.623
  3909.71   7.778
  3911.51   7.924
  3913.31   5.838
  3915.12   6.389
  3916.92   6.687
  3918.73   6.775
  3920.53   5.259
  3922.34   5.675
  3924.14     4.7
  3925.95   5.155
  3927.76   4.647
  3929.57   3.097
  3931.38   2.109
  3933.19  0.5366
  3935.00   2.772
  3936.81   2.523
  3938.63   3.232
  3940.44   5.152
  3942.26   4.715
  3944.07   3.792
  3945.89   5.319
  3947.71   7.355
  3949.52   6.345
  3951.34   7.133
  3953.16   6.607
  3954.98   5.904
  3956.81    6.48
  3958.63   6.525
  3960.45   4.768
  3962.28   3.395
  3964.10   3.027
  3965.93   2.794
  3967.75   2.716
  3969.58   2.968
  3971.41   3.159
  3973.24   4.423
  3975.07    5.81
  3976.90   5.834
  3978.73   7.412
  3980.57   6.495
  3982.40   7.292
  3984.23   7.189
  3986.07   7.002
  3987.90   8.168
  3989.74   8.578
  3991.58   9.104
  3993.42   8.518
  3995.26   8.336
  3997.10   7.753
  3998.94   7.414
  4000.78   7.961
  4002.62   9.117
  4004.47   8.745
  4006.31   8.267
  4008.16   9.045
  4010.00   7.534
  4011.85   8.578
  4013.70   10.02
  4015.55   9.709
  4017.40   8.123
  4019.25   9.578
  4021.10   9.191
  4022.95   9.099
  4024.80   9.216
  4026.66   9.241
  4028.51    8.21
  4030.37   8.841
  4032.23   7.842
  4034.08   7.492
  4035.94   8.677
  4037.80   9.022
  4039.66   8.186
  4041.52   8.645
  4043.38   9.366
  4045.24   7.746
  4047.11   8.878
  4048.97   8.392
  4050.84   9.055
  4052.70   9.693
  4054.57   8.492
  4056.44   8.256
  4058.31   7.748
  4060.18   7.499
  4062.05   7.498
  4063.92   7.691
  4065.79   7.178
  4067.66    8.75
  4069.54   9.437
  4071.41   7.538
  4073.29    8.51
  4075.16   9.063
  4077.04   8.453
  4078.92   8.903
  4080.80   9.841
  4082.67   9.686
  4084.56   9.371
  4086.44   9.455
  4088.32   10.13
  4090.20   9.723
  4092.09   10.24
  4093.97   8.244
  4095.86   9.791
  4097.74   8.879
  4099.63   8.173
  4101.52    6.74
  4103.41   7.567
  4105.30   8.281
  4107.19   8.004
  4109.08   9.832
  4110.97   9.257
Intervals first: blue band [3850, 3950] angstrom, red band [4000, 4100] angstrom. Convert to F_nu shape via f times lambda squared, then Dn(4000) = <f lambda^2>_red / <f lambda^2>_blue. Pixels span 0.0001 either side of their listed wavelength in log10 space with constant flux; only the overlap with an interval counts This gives 1.89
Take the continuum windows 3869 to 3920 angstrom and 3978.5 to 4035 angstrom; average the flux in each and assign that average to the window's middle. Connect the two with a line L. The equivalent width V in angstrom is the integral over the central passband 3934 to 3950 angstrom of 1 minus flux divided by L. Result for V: 5.5 angstrom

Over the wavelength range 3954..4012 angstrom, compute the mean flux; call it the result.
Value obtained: 6.55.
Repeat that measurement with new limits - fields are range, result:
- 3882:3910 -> 5.66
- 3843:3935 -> 5.07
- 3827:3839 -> 3.18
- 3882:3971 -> 5.08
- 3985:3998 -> 8.19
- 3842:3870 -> 4.65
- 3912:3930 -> 5.54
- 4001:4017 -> 8.81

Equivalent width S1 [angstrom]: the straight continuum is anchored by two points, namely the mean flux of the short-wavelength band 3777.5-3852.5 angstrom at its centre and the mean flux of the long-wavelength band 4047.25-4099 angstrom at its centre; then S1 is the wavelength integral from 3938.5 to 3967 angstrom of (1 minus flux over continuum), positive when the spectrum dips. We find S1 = 7.0 angstrom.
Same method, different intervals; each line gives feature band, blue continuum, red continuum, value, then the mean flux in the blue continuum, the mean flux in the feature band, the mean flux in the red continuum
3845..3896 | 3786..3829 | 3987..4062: 8.7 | 4.78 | 4.88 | 8.57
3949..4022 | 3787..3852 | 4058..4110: 2.4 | 4.5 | 6.94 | 8.66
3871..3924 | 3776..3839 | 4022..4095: 5.2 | 4.85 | 5.64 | 8.7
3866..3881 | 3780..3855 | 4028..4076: 1.8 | 4.69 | 4.91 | 8.37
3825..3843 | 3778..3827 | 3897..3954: 6.6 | 5.16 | 3.28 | 5.26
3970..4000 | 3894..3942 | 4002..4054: 1.7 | 5.1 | 6.97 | 8.76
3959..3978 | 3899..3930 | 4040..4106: 7.8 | 5.83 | 4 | 8.65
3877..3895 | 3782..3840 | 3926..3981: -2.3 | 4.62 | 5.19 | 4.56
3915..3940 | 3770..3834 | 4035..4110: 9.4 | 5.14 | 4.2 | 8.67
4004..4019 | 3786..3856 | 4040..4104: -2.2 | 4.53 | 8.79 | 8.67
